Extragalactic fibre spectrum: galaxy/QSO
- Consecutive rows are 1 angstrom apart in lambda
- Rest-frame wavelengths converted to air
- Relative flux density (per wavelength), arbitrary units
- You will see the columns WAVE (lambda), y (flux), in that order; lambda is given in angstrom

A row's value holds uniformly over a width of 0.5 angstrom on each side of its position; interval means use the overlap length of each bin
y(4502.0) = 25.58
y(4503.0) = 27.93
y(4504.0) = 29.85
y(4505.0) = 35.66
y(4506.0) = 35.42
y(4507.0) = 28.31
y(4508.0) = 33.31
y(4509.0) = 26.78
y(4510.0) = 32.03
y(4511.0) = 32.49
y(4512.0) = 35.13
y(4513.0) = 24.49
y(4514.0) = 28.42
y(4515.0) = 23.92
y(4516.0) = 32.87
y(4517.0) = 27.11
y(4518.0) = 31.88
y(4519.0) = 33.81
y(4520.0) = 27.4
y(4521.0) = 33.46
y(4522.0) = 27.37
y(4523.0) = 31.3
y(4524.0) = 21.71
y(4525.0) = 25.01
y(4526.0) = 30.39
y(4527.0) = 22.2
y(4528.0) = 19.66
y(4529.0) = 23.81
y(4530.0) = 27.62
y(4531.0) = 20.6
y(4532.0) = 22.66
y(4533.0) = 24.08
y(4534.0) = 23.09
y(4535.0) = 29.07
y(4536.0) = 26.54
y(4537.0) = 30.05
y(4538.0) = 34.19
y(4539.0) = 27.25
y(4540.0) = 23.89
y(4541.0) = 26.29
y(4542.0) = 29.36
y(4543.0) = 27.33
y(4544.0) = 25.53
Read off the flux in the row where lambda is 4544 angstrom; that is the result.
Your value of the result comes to 25.53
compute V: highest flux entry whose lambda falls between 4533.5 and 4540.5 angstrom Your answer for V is 34.19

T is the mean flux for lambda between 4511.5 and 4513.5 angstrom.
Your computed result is 29.8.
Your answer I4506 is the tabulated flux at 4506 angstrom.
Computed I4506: 35.42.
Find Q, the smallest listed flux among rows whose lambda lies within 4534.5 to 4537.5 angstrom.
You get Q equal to 26.54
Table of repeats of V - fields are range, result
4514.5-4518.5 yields 32.87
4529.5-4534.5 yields 27.62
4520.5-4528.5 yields 33.46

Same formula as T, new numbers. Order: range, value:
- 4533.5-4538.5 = 28.6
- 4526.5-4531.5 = 22.8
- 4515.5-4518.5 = 30.6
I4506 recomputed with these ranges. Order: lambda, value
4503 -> 27.93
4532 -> 22.66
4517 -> 27.11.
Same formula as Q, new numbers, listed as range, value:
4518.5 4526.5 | 21.71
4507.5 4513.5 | 24.49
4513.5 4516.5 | 23.92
